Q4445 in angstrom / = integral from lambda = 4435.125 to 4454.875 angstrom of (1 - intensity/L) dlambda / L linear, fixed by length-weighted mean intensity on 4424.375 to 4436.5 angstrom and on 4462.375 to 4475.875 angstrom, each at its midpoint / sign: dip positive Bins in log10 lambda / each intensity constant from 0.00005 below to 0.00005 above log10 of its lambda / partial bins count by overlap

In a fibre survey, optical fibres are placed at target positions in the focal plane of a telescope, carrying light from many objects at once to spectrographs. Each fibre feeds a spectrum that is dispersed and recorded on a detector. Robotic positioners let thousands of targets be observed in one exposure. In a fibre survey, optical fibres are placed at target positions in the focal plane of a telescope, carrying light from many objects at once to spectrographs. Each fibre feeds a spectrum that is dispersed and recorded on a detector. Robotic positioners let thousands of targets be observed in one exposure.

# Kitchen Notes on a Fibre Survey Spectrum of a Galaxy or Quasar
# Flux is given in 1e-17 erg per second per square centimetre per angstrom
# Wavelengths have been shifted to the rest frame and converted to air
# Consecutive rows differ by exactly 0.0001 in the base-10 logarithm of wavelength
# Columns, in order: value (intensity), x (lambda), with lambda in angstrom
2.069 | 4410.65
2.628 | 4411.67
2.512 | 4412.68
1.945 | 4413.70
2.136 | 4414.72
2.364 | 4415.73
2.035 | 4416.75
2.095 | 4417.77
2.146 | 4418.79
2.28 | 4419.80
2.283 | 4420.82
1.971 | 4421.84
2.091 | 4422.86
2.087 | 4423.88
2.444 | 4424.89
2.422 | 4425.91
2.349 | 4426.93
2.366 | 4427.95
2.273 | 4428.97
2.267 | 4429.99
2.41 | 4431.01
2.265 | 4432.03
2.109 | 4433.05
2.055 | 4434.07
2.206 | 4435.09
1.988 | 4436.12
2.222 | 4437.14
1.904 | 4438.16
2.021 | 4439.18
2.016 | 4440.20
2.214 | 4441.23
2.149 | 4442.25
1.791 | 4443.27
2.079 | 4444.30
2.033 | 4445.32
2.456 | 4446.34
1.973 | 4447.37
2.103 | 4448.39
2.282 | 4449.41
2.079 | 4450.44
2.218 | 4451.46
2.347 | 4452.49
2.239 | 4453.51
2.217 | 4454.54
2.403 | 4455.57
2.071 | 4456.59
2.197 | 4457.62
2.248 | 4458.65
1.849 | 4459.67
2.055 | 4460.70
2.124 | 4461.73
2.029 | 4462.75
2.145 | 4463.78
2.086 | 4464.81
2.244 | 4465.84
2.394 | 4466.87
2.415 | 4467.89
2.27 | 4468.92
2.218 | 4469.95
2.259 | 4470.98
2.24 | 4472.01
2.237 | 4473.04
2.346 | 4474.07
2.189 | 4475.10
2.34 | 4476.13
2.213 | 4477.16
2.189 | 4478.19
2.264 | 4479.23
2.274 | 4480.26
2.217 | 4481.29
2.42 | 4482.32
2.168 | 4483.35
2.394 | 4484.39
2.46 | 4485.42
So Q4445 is 1.2 angstrom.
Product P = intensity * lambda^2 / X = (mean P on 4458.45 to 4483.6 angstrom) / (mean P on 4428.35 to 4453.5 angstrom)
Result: 1.05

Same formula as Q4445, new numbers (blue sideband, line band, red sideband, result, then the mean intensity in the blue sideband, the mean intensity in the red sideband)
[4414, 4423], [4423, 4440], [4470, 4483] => -0.22 angstrom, 2.15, 2.26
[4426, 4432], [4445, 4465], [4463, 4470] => 1.00 angstrom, 2.33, 2.25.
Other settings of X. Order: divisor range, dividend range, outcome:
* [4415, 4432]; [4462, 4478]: 1.02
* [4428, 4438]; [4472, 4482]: 1.05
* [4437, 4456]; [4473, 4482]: 1.07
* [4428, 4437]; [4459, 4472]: 1.00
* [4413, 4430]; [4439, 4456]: 0.99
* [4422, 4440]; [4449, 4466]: 1.00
